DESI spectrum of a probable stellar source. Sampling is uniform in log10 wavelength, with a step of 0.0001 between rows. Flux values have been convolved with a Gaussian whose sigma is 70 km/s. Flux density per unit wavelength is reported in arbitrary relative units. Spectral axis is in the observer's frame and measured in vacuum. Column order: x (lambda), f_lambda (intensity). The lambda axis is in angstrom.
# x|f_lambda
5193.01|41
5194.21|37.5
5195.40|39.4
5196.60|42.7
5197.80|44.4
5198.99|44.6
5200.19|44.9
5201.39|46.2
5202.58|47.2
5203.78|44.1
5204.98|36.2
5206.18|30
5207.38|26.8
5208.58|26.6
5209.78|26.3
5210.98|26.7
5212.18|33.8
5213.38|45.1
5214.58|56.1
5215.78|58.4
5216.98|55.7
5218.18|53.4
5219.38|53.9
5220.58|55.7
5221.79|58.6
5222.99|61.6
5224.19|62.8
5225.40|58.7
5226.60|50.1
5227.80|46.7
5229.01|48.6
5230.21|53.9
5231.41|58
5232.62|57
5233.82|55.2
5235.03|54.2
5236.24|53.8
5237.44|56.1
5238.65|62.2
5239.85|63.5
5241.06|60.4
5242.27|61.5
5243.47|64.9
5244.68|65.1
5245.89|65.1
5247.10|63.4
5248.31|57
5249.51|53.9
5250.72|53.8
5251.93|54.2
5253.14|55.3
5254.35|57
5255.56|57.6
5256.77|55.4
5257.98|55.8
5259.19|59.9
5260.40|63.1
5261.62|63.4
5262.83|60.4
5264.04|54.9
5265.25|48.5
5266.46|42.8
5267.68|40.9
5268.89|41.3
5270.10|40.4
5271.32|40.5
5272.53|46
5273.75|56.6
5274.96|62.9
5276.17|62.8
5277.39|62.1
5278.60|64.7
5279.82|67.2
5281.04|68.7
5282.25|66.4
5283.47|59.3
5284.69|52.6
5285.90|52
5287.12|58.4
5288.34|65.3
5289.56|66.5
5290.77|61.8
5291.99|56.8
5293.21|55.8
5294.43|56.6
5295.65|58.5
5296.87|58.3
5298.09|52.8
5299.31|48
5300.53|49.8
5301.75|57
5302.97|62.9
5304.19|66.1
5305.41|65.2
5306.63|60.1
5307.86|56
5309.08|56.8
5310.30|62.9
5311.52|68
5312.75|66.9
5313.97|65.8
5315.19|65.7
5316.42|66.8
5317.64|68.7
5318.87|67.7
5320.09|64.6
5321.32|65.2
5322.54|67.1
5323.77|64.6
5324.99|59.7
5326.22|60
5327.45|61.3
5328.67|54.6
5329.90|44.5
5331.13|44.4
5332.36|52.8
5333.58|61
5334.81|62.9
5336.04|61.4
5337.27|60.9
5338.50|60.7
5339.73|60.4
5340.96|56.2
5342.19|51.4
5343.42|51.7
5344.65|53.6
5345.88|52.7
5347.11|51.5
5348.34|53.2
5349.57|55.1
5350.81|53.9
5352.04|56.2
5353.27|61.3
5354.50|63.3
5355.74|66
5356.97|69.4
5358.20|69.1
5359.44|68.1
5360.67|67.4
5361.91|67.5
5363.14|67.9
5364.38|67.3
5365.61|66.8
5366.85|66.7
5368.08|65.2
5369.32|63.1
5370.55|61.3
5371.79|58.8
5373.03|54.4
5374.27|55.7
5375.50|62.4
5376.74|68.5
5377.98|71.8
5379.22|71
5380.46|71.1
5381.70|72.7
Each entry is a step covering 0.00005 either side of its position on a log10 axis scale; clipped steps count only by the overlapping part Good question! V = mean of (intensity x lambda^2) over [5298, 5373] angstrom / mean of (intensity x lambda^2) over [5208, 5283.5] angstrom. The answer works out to 1.15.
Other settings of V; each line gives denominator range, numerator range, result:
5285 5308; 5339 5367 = 1.06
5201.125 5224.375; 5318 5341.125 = 1.39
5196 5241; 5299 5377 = 1.30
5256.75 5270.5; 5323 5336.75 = 1.12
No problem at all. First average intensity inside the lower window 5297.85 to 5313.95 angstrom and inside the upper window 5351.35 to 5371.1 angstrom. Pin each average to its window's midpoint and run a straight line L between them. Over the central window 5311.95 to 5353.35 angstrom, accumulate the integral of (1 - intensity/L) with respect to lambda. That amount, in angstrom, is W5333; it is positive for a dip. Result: 2.3 angstrom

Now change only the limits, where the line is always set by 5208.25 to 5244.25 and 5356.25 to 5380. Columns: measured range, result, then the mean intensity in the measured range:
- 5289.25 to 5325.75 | -0.77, 61.4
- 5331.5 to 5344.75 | 1.12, 57.5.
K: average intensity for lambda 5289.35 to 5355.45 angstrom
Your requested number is 59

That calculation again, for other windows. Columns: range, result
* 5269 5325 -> 60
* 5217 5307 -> 57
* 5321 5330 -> 60.3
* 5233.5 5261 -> 58.7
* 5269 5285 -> 57.3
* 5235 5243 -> 59.3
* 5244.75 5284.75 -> 56.3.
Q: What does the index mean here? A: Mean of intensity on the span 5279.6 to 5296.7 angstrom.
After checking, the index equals 60.2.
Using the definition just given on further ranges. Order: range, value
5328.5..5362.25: 58.2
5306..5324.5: 64.4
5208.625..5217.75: 42.4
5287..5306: 58.7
